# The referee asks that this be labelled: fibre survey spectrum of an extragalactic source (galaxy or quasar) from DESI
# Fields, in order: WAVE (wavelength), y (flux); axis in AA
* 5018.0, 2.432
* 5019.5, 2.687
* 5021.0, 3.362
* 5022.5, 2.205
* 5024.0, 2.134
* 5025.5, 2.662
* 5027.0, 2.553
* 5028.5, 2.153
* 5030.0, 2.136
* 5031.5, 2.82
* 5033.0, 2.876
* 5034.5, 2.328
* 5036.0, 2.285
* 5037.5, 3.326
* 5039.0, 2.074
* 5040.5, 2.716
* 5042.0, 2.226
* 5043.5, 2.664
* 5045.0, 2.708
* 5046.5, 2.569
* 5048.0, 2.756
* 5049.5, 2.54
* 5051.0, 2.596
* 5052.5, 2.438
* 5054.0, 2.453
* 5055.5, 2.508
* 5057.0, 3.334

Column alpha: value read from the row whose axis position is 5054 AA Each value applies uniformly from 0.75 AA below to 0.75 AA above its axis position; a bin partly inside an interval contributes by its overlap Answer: 2.453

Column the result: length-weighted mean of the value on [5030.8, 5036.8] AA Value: 2.58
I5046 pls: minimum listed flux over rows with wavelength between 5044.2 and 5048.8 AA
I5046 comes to 2.569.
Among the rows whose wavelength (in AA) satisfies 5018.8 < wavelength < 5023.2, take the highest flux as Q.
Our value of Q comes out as 3.362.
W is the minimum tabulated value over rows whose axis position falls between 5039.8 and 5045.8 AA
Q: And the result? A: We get 2.226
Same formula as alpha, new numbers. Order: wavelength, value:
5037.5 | 3.326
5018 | 2.432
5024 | 2.134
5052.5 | 2.438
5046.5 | 2.569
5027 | 2.553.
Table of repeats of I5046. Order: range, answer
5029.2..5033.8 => 2.136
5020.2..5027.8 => 2.134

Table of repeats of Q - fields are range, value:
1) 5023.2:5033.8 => 2.876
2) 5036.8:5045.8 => 3.326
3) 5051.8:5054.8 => 2.453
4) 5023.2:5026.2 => 2.662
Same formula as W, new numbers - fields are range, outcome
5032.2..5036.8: 2.285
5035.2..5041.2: 2.074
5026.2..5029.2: 2.153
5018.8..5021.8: 2.687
